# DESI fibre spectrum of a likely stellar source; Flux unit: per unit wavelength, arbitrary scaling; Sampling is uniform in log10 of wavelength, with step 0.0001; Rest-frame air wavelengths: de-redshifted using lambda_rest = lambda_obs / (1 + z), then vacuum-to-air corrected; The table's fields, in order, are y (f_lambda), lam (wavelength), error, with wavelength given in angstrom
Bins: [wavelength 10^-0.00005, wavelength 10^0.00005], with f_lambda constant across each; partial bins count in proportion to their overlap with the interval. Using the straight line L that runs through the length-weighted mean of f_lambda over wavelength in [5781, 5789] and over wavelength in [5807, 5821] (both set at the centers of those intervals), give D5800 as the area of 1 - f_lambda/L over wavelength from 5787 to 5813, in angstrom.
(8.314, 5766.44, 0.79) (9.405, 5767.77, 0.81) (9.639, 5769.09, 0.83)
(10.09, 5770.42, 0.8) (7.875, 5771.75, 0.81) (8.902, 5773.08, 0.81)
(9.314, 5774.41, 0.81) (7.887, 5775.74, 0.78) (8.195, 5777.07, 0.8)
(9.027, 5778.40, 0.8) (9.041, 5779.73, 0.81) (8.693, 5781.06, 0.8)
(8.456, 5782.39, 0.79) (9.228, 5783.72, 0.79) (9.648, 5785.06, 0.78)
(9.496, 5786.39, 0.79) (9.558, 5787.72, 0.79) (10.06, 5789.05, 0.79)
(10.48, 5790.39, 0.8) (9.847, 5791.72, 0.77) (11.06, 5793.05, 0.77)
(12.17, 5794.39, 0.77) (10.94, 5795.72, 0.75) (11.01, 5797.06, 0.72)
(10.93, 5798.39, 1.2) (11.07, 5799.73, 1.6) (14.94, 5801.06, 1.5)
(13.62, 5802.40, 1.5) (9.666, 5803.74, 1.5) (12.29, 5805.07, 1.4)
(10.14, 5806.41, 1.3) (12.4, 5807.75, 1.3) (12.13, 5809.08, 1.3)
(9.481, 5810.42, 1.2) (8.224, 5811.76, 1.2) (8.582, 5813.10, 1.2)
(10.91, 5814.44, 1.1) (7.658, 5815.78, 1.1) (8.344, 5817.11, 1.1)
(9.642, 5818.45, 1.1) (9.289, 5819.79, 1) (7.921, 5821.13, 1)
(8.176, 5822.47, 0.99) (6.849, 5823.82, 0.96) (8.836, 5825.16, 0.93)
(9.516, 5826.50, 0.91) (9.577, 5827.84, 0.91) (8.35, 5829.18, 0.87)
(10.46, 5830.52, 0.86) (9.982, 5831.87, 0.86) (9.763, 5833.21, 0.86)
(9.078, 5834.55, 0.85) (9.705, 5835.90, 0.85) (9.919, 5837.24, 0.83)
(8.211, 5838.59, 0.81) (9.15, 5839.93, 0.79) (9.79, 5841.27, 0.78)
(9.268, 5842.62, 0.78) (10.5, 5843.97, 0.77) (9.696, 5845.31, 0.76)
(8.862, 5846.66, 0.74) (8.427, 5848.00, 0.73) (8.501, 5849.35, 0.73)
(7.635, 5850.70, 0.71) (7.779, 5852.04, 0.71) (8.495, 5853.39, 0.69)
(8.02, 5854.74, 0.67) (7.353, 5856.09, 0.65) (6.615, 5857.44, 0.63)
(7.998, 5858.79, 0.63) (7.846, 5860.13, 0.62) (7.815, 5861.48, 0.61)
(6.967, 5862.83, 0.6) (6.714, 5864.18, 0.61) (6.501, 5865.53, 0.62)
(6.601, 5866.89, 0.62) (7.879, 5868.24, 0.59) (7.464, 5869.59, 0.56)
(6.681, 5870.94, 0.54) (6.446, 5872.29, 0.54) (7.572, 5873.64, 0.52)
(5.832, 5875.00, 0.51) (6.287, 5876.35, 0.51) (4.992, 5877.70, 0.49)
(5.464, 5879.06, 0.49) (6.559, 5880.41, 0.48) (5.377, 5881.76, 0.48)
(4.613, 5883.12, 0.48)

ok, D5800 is -4.3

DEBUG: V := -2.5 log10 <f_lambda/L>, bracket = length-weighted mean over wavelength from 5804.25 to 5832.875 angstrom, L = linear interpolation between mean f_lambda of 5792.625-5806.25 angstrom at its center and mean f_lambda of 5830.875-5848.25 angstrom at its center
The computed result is 0.13 mag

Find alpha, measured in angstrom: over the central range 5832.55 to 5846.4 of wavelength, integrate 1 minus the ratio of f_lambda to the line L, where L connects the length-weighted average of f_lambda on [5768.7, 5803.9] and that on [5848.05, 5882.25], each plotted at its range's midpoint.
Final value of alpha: -2.54 angstrom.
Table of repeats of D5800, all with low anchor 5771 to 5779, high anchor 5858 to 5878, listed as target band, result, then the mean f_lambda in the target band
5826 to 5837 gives -2.9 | 9.57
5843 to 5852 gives -1.9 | 8.87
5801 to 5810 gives -4.4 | 11.9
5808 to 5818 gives -2.0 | 9.48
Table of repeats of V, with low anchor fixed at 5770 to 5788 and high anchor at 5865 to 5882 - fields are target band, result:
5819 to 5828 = -0.105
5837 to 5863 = -0.191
